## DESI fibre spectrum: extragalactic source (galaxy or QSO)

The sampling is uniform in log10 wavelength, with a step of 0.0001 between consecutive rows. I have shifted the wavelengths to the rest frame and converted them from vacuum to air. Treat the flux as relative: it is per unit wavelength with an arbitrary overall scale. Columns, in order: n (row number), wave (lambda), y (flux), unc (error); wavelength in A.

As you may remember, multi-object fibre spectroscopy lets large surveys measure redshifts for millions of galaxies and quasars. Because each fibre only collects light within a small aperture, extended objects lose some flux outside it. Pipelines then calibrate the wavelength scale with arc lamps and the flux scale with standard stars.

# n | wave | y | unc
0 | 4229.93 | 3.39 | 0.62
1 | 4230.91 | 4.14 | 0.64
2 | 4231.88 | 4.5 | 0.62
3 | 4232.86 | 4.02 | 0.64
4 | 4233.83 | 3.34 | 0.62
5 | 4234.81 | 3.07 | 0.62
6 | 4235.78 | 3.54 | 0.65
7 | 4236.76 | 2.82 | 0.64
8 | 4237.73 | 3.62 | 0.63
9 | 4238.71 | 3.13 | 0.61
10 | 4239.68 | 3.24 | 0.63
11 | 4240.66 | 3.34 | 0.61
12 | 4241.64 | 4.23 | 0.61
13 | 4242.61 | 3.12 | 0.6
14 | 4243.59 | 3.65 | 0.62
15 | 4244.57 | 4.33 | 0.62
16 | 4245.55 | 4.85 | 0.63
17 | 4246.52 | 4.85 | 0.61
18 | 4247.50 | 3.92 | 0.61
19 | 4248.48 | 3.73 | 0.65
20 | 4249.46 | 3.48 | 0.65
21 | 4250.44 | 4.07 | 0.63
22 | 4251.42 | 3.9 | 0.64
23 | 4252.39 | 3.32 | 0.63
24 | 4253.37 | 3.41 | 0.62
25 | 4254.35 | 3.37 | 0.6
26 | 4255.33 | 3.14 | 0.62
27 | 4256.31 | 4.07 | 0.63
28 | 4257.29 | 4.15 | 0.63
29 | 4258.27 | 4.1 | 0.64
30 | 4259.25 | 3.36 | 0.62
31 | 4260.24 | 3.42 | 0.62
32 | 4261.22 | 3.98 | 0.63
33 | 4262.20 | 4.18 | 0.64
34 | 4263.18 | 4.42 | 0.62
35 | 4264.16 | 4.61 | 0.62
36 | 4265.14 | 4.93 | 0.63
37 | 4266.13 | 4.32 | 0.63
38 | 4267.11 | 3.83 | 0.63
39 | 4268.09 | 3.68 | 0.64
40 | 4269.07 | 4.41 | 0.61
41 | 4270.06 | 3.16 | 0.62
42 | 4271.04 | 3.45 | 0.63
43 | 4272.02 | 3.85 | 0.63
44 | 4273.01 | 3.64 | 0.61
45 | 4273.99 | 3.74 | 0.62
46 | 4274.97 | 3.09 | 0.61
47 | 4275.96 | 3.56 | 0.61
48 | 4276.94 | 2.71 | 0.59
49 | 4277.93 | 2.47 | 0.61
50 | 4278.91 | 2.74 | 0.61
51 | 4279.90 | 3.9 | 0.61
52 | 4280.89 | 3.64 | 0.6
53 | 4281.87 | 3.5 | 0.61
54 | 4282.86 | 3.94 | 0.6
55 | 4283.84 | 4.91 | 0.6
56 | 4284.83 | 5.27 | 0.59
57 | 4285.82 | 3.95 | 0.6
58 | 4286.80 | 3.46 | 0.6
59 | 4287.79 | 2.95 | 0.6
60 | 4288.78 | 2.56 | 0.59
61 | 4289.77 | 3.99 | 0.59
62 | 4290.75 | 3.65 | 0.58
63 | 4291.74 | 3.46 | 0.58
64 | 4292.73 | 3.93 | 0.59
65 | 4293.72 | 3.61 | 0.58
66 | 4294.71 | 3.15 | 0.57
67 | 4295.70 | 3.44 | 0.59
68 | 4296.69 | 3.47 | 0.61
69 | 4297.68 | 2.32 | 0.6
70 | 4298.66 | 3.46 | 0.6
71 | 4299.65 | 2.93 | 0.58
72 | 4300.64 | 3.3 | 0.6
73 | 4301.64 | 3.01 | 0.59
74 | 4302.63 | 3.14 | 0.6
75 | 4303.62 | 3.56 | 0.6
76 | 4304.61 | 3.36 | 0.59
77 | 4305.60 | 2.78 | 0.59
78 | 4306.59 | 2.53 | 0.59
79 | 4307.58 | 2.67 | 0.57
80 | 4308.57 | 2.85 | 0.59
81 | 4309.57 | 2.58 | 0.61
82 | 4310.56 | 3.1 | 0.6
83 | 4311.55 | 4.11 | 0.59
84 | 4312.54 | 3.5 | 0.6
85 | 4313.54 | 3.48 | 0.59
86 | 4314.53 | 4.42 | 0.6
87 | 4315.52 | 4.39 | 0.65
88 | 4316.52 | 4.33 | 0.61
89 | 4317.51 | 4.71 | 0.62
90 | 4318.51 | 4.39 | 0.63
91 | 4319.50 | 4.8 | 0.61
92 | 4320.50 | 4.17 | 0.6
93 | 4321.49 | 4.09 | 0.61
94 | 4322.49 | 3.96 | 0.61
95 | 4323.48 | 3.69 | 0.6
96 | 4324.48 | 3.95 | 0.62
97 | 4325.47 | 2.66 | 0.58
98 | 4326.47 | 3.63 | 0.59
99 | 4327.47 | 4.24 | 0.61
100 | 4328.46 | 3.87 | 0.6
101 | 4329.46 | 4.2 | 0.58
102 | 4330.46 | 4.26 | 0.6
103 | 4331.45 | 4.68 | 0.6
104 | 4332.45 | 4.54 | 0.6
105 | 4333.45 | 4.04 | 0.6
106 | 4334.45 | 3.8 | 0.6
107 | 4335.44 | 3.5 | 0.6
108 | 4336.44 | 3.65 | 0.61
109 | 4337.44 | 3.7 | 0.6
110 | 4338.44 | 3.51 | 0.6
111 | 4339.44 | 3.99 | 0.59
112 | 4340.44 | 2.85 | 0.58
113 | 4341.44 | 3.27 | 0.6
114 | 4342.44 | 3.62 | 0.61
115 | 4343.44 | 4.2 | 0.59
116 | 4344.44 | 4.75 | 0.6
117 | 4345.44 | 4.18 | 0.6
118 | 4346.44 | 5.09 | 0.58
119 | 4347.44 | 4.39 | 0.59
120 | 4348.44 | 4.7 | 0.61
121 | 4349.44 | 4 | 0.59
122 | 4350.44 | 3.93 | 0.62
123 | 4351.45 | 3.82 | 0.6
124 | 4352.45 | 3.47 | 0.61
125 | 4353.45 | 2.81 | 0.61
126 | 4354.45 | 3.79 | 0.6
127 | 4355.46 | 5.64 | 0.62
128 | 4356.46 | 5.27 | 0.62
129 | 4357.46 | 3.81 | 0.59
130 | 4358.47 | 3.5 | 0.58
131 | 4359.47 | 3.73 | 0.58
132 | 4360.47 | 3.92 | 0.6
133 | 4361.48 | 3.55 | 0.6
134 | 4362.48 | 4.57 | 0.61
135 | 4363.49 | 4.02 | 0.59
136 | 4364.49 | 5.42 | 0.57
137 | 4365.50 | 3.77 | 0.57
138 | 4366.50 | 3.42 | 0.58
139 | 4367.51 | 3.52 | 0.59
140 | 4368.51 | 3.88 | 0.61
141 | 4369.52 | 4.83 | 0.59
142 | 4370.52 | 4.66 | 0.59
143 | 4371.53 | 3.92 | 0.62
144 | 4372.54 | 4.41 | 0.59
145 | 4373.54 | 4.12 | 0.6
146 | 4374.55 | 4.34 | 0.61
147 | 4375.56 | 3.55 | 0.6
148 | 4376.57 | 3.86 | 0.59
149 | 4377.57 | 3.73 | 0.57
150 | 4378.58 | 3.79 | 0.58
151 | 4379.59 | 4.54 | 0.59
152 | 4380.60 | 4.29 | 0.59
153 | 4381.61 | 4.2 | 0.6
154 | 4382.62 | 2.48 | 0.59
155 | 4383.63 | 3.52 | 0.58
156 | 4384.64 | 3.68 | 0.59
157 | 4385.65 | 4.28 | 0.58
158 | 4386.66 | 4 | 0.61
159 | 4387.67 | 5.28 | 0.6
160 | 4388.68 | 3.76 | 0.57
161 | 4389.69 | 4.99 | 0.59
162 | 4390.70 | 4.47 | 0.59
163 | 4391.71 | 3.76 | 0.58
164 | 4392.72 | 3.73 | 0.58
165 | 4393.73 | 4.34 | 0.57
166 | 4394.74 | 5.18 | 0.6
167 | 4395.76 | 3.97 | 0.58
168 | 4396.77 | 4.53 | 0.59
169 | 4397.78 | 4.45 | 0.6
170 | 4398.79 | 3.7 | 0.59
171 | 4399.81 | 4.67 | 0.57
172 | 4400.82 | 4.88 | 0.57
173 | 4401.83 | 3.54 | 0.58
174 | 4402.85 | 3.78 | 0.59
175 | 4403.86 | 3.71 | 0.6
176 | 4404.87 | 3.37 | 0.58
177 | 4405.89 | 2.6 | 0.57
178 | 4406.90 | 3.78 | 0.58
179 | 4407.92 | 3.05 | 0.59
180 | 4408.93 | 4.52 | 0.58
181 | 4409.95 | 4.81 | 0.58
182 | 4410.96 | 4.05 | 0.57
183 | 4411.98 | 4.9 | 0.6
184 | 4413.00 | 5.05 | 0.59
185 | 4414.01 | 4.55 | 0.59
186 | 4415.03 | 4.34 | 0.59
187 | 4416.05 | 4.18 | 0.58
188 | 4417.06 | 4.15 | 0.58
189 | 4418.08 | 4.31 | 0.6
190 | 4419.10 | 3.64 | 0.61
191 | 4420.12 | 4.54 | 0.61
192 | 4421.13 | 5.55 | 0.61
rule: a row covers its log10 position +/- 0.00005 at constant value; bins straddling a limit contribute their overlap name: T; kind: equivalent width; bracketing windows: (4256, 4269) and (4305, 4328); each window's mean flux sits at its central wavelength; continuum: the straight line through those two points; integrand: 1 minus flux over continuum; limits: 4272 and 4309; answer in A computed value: 4.9 A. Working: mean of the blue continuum 4.09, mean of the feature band 3.38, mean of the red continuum 3.7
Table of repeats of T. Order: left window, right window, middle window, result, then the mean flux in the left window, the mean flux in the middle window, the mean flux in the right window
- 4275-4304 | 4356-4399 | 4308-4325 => -1.2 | 3.44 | 3.91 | 4.11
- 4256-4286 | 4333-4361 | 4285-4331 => 3.7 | 3.83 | 3.58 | 3.96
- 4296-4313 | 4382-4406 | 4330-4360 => -4.1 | 3.1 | 4.02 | 4.05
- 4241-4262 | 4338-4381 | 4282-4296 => 0.6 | 3.83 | 3.73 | 4.06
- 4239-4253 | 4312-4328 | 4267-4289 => 1.9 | 3.85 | 3.59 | 4.03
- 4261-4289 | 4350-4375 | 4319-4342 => 0.5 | 3.76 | 3.87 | 4.08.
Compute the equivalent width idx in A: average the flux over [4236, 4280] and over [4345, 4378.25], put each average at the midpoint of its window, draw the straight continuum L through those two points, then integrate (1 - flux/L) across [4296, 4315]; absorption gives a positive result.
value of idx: 3.4 A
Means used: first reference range 3.71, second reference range 4.11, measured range 3.19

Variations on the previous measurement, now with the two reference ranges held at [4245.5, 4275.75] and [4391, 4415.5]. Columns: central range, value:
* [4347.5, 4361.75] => 0.11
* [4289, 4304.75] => 2.36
